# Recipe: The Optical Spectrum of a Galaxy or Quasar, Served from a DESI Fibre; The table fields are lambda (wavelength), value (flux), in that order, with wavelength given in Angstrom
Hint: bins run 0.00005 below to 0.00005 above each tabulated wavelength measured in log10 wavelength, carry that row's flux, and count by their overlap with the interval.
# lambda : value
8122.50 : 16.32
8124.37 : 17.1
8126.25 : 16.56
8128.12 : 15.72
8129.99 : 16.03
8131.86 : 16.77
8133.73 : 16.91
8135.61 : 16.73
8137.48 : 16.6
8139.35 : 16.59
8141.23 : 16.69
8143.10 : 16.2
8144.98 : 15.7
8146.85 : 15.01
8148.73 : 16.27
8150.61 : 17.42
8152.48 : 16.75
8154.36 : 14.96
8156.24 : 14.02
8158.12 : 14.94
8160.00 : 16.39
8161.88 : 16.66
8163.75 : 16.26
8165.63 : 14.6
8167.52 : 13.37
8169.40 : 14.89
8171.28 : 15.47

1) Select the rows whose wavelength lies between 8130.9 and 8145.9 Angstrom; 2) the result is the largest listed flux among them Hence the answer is 16.91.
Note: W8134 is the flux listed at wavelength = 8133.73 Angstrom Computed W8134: 16.91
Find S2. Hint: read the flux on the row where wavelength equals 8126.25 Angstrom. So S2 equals 16.56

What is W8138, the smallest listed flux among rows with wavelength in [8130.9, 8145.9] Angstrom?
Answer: 15.7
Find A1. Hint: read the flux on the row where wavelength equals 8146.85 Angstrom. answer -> 15.01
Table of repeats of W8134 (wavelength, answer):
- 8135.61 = 16.73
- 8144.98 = 15.7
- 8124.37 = 17.1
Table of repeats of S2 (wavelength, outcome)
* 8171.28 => 15.47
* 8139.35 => 16.59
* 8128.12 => 15.72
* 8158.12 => 14.94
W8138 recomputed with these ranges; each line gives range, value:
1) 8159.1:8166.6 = 14.6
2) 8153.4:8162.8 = 14.02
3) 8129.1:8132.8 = 16.03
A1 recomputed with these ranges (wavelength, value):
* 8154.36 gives 14.96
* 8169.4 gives 14.89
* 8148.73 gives 16.27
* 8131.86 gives 16.77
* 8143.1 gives 16.2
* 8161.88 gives 16.66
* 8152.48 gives 16.75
